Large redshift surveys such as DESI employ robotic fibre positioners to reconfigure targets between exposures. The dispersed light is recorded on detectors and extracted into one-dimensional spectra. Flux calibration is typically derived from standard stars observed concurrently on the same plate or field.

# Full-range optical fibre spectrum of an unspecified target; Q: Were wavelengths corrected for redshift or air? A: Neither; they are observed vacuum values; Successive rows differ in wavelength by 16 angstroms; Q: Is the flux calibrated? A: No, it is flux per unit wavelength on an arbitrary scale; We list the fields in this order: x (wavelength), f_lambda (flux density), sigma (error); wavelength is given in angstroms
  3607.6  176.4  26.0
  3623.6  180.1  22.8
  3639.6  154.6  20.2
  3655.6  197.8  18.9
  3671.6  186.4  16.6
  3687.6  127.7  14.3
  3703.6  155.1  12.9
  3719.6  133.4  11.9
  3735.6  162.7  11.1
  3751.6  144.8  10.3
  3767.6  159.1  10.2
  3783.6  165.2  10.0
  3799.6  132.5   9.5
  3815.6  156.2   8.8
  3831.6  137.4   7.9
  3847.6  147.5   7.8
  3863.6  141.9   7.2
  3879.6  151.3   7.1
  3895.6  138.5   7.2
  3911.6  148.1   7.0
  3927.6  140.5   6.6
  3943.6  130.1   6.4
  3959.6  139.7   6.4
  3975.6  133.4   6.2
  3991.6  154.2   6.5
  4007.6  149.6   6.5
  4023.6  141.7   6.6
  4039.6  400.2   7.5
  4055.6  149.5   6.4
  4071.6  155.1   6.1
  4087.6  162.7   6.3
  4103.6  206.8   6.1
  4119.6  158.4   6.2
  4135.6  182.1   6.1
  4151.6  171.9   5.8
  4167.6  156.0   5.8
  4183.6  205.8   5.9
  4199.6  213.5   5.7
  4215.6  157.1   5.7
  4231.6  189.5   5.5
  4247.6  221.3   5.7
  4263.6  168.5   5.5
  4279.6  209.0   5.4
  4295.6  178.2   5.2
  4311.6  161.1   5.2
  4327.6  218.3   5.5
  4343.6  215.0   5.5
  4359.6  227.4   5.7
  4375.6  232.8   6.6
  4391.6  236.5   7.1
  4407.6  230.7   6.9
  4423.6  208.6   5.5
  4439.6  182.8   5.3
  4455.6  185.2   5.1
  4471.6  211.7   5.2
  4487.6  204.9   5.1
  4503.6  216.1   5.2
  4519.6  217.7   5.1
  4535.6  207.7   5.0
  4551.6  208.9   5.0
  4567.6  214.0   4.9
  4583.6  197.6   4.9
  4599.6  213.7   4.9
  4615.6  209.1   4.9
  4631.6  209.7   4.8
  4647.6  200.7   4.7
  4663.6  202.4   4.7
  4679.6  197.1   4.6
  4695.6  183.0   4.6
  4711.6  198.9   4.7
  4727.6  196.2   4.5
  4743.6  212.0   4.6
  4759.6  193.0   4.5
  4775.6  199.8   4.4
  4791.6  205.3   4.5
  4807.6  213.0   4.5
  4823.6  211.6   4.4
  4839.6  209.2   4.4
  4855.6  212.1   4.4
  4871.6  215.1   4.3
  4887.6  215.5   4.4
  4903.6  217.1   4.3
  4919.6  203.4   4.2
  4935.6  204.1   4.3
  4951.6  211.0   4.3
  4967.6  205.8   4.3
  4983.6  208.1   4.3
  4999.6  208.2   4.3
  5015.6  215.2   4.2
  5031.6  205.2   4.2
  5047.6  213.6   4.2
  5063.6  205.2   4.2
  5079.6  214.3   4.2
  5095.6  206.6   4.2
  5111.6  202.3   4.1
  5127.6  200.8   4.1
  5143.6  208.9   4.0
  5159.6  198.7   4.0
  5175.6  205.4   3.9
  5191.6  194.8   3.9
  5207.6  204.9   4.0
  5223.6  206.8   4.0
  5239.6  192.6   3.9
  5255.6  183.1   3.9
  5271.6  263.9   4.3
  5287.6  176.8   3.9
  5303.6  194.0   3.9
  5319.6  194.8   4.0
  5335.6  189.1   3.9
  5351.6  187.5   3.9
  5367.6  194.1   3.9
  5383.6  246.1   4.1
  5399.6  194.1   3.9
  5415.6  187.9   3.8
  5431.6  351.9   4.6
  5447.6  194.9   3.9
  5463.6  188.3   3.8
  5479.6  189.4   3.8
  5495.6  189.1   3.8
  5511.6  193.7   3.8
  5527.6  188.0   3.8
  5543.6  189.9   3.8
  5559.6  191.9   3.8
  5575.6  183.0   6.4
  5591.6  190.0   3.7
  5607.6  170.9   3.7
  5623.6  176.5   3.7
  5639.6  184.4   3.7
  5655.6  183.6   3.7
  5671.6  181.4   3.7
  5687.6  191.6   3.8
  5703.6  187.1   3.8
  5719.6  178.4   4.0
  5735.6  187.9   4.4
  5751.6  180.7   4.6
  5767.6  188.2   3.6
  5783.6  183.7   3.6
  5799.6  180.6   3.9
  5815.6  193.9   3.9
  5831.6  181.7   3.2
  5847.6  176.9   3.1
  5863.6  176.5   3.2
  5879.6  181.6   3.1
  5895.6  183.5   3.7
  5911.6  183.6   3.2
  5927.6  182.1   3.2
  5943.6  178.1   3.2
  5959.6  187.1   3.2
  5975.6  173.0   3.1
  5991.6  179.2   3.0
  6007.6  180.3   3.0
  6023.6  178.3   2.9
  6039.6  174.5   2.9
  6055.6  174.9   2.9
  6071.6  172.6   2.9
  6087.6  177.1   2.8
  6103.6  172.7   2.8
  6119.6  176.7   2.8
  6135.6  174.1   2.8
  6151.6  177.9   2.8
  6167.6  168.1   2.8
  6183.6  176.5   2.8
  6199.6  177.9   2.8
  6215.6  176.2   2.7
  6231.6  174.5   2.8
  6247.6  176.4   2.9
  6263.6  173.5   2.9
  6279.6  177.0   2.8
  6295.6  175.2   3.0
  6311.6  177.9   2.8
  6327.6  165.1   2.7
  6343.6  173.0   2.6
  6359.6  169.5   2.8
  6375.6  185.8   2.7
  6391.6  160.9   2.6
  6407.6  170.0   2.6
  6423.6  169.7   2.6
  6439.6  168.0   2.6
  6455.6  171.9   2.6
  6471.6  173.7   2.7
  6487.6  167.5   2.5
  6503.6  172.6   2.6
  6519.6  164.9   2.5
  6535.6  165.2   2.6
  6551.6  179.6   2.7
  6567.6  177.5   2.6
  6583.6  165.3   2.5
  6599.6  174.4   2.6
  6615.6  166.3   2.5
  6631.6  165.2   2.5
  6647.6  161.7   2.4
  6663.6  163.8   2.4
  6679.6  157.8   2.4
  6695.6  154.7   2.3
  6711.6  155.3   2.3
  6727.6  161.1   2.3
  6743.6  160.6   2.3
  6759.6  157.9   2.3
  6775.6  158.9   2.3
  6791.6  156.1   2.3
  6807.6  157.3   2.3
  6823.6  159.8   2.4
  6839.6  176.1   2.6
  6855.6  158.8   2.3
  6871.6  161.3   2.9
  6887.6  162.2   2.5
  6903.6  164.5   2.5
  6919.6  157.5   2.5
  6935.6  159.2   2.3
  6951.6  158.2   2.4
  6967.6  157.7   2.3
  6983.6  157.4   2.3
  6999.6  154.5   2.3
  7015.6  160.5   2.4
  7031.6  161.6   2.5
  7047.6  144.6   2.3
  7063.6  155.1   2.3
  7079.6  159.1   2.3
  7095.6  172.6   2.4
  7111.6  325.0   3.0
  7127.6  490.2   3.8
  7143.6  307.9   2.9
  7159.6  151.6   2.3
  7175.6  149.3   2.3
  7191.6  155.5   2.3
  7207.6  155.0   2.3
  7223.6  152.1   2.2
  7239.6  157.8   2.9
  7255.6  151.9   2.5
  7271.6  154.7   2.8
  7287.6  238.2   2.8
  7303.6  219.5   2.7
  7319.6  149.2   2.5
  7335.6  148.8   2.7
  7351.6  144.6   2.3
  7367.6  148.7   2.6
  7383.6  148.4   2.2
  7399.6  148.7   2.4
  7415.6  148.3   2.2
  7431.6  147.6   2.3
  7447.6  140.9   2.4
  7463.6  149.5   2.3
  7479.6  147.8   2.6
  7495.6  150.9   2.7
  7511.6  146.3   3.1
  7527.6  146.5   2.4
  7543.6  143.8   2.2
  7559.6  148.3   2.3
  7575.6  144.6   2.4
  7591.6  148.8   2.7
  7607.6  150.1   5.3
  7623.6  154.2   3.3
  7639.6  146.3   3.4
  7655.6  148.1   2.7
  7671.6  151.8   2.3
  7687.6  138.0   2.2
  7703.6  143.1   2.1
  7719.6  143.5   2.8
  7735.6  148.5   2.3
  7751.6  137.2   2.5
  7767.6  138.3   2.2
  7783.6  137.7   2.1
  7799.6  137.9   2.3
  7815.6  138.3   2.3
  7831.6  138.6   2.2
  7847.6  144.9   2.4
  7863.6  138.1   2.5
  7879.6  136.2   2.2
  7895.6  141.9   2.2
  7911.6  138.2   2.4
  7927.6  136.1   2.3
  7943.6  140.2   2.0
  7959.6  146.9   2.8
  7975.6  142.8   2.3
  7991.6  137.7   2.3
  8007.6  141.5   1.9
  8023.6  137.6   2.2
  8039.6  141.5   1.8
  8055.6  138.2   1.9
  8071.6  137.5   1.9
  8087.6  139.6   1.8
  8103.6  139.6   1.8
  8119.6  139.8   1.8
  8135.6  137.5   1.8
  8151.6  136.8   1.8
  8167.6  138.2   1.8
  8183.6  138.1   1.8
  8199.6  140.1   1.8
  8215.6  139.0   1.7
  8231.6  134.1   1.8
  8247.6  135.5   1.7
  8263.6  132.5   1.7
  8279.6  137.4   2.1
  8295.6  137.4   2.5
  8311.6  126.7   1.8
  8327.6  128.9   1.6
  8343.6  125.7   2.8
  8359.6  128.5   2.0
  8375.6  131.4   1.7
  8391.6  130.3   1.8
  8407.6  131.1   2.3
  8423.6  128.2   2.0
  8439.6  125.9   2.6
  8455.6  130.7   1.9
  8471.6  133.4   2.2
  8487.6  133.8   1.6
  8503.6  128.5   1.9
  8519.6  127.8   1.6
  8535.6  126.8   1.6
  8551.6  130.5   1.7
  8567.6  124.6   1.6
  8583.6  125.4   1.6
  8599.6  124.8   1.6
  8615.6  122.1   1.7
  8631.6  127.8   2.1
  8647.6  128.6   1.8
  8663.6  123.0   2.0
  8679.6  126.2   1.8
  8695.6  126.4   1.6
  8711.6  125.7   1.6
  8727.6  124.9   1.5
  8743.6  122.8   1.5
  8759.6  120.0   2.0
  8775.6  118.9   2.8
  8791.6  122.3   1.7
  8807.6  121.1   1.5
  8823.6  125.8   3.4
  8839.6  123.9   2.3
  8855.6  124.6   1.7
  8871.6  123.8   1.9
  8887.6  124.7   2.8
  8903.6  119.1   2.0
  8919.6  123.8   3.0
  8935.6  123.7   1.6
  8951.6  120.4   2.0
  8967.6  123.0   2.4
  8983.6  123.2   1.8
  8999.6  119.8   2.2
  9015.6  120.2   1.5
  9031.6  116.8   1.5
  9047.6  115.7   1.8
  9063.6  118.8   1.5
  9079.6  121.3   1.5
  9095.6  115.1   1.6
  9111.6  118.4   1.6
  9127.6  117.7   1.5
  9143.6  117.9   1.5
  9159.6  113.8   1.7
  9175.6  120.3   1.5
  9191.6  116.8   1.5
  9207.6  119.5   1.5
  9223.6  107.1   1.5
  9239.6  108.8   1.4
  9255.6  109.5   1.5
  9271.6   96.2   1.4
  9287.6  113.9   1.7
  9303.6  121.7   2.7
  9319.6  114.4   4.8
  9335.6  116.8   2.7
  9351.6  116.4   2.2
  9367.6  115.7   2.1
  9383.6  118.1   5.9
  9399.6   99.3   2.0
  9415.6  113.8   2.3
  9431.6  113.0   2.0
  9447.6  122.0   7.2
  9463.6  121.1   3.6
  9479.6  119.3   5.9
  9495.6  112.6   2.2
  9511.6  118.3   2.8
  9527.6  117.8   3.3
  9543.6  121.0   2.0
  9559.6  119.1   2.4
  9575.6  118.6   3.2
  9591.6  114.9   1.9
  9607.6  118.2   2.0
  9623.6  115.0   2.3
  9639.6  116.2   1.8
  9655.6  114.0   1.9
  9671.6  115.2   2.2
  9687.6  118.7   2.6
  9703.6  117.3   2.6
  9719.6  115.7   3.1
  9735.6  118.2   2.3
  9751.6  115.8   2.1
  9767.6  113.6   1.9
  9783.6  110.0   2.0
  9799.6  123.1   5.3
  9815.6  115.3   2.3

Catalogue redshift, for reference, 0.085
